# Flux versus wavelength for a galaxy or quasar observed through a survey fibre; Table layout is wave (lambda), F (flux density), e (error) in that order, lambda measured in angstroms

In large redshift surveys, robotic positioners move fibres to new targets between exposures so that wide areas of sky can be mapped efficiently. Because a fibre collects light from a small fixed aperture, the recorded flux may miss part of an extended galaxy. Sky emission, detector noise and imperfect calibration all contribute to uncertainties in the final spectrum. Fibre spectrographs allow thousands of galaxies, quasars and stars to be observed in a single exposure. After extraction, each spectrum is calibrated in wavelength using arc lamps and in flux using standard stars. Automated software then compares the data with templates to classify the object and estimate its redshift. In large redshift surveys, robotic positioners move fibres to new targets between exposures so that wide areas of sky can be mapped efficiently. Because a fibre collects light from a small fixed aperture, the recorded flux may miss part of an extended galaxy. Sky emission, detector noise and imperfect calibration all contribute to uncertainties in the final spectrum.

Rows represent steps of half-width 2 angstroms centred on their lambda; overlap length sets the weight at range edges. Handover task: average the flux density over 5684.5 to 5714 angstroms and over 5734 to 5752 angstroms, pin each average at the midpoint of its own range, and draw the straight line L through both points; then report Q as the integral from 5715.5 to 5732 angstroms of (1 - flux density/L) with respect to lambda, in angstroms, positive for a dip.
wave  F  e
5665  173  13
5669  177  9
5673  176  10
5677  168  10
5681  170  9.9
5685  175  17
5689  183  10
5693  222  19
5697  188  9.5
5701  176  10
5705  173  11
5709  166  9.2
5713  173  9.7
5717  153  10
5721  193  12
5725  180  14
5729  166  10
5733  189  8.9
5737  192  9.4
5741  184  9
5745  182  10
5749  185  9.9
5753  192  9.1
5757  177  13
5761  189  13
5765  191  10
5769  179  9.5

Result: 0.9 angstroms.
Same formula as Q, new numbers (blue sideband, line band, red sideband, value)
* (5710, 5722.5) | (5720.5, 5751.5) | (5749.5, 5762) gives -0.86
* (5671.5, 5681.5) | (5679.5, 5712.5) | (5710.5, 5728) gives -1.70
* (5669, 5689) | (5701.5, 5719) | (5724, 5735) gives 0.93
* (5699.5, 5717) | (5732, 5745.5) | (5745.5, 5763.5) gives -0.52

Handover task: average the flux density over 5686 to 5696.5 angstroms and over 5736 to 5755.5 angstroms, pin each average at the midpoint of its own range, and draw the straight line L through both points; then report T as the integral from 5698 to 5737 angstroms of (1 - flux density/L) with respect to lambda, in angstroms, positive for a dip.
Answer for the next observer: 3.4 angstroms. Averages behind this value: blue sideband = 198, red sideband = 186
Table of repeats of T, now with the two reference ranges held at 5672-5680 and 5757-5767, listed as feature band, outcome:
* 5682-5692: -0.5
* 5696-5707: -0.1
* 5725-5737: 0.1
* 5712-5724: 0.4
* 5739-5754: -0.1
